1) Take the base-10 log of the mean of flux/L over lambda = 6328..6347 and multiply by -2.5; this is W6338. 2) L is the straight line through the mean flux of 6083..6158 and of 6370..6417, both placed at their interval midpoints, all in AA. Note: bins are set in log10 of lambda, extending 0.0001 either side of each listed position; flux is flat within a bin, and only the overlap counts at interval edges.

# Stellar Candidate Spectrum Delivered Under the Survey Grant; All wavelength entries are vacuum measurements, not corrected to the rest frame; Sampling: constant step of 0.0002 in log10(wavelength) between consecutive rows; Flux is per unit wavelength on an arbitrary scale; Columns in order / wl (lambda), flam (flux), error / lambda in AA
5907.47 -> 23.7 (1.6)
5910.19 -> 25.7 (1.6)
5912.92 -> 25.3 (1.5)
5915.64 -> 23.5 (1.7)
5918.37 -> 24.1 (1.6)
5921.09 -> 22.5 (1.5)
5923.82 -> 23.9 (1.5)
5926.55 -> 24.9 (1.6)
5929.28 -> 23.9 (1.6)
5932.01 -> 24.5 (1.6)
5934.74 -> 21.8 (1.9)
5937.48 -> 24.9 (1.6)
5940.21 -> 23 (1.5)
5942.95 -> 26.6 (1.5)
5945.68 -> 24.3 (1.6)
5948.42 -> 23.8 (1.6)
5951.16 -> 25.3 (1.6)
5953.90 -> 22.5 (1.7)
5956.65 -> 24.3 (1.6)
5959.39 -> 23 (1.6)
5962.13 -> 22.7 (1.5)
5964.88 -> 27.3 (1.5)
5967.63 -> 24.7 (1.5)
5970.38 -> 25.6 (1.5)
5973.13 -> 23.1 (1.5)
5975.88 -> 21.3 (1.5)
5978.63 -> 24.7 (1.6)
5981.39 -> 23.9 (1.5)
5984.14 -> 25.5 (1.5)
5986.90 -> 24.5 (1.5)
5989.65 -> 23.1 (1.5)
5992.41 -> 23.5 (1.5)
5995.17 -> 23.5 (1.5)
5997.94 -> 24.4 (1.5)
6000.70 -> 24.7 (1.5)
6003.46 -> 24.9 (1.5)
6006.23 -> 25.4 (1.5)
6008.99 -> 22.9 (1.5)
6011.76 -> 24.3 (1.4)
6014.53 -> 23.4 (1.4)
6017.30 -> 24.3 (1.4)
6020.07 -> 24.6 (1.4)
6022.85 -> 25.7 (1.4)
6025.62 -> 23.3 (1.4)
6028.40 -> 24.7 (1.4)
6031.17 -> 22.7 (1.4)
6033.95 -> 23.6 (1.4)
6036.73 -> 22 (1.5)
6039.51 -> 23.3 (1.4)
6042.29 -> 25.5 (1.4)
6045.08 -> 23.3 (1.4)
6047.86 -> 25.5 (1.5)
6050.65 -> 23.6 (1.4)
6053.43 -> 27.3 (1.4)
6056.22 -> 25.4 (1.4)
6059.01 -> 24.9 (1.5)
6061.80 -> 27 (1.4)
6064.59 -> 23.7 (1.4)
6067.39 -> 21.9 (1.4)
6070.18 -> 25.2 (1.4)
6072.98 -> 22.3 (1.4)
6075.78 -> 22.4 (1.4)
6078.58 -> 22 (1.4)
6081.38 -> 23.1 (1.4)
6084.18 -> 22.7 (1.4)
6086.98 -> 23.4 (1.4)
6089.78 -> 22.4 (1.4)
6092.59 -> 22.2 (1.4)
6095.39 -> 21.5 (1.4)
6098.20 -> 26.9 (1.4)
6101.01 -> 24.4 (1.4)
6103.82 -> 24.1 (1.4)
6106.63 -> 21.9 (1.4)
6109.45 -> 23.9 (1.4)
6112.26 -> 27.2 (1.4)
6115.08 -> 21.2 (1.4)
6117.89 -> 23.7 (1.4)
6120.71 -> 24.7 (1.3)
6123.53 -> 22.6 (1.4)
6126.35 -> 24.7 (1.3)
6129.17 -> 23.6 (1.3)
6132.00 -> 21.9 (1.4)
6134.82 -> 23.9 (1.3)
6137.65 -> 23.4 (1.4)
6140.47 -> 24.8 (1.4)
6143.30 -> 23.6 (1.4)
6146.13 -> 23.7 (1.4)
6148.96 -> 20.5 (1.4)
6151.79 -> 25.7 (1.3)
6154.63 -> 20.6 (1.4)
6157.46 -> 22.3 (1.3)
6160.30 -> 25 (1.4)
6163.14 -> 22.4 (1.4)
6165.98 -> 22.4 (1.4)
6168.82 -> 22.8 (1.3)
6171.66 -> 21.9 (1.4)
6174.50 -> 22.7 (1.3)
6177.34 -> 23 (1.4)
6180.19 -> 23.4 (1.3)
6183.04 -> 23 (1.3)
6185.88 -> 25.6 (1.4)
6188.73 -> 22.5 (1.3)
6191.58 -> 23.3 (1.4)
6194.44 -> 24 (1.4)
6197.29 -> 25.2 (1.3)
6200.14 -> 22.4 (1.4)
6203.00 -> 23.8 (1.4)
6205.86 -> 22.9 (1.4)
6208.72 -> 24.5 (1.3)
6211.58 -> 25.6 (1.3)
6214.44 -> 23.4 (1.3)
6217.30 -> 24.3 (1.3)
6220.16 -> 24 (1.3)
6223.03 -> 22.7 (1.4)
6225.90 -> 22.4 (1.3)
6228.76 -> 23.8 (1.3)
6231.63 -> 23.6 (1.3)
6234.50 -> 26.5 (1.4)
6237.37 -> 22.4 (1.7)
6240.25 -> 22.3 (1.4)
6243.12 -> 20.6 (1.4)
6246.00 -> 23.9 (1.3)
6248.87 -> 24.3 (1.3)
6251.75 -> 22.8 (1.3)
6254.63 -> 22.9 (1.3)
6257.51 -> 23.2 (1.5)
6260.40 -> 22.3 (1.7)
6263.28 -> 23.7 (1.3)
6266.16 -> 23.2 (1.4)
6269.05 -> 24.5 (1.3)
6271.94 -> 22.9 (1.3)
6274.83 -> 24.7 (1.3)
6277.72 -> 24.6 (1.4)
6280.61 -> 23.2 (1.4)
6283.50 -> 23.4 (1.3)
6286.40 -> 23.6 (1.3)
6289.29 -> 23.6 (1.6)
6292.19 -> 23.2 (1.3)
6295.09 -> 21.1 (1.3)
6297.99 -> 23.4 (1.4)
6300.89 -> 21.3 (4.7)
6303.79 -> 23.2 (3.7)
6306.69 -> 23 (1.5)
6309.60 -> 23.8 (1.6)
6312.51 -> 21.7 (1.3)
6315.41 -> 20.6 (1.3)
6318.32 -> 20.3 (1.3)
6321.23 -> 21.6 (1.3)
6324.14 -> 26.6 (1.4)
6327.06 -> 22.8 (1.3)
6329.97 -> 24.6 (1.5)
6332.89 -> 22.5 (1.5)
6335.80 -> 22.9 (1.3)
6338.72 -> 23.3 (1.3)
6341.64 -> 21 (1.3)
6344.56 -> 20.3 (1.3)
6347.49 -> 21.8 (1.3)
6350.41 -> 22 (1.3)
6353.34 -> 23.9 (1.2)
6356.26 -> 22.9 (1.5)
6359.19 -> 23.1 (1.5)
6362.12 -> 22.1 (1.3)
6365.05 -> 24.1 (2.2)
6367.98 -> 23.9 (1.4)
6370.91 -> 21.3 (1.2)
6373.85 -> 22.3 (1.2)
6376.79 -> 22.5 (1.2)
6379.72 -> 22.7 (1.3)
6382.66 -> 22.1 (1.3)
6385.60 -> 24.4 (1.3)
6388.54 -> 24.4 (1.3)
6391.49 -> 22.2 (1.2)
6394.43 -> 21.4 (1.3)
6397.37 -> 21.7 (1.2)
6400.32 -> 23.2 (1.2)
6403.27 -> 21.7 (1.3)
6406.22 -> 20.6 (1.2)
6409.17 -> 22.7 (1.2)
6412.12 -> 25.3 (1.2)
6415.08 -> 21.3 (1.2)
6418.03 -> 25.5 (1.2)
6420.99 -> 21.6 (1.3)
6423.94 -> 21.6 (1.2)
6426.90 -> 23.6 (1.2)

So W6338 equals 0.01 mag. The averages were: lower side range 23.4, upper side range 22.5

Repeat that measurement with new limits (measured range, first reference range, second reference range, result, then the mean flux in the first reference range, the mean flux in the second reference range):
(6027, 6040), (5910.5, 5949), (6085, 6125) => 0.025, 24.1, 23.6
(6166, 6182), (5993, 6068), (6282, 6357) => 0.035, 24.3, 22.6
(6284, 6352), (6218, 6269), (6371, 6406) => 0.015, 23.3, 22.5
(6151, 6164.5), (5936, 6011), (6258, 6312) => 0.026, 24.2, 23.2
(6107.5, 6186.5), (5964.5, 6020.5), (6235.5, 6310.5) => 0.013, 24.2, 23.1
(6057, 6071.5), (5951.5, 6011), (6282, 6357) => -0.038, 24.1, 22.6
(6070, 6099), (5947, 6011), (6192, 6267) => 0.043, 24.1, 23.5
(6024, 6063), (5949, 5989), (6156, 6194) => -0.030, 24.1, 23.1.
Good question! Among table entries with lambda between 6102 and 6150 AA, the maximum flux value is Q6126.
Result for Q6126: 27.2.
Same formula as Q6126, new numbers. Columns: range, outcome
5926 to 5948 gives 26.6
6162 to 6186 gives 25.6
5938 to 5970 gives 27.3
